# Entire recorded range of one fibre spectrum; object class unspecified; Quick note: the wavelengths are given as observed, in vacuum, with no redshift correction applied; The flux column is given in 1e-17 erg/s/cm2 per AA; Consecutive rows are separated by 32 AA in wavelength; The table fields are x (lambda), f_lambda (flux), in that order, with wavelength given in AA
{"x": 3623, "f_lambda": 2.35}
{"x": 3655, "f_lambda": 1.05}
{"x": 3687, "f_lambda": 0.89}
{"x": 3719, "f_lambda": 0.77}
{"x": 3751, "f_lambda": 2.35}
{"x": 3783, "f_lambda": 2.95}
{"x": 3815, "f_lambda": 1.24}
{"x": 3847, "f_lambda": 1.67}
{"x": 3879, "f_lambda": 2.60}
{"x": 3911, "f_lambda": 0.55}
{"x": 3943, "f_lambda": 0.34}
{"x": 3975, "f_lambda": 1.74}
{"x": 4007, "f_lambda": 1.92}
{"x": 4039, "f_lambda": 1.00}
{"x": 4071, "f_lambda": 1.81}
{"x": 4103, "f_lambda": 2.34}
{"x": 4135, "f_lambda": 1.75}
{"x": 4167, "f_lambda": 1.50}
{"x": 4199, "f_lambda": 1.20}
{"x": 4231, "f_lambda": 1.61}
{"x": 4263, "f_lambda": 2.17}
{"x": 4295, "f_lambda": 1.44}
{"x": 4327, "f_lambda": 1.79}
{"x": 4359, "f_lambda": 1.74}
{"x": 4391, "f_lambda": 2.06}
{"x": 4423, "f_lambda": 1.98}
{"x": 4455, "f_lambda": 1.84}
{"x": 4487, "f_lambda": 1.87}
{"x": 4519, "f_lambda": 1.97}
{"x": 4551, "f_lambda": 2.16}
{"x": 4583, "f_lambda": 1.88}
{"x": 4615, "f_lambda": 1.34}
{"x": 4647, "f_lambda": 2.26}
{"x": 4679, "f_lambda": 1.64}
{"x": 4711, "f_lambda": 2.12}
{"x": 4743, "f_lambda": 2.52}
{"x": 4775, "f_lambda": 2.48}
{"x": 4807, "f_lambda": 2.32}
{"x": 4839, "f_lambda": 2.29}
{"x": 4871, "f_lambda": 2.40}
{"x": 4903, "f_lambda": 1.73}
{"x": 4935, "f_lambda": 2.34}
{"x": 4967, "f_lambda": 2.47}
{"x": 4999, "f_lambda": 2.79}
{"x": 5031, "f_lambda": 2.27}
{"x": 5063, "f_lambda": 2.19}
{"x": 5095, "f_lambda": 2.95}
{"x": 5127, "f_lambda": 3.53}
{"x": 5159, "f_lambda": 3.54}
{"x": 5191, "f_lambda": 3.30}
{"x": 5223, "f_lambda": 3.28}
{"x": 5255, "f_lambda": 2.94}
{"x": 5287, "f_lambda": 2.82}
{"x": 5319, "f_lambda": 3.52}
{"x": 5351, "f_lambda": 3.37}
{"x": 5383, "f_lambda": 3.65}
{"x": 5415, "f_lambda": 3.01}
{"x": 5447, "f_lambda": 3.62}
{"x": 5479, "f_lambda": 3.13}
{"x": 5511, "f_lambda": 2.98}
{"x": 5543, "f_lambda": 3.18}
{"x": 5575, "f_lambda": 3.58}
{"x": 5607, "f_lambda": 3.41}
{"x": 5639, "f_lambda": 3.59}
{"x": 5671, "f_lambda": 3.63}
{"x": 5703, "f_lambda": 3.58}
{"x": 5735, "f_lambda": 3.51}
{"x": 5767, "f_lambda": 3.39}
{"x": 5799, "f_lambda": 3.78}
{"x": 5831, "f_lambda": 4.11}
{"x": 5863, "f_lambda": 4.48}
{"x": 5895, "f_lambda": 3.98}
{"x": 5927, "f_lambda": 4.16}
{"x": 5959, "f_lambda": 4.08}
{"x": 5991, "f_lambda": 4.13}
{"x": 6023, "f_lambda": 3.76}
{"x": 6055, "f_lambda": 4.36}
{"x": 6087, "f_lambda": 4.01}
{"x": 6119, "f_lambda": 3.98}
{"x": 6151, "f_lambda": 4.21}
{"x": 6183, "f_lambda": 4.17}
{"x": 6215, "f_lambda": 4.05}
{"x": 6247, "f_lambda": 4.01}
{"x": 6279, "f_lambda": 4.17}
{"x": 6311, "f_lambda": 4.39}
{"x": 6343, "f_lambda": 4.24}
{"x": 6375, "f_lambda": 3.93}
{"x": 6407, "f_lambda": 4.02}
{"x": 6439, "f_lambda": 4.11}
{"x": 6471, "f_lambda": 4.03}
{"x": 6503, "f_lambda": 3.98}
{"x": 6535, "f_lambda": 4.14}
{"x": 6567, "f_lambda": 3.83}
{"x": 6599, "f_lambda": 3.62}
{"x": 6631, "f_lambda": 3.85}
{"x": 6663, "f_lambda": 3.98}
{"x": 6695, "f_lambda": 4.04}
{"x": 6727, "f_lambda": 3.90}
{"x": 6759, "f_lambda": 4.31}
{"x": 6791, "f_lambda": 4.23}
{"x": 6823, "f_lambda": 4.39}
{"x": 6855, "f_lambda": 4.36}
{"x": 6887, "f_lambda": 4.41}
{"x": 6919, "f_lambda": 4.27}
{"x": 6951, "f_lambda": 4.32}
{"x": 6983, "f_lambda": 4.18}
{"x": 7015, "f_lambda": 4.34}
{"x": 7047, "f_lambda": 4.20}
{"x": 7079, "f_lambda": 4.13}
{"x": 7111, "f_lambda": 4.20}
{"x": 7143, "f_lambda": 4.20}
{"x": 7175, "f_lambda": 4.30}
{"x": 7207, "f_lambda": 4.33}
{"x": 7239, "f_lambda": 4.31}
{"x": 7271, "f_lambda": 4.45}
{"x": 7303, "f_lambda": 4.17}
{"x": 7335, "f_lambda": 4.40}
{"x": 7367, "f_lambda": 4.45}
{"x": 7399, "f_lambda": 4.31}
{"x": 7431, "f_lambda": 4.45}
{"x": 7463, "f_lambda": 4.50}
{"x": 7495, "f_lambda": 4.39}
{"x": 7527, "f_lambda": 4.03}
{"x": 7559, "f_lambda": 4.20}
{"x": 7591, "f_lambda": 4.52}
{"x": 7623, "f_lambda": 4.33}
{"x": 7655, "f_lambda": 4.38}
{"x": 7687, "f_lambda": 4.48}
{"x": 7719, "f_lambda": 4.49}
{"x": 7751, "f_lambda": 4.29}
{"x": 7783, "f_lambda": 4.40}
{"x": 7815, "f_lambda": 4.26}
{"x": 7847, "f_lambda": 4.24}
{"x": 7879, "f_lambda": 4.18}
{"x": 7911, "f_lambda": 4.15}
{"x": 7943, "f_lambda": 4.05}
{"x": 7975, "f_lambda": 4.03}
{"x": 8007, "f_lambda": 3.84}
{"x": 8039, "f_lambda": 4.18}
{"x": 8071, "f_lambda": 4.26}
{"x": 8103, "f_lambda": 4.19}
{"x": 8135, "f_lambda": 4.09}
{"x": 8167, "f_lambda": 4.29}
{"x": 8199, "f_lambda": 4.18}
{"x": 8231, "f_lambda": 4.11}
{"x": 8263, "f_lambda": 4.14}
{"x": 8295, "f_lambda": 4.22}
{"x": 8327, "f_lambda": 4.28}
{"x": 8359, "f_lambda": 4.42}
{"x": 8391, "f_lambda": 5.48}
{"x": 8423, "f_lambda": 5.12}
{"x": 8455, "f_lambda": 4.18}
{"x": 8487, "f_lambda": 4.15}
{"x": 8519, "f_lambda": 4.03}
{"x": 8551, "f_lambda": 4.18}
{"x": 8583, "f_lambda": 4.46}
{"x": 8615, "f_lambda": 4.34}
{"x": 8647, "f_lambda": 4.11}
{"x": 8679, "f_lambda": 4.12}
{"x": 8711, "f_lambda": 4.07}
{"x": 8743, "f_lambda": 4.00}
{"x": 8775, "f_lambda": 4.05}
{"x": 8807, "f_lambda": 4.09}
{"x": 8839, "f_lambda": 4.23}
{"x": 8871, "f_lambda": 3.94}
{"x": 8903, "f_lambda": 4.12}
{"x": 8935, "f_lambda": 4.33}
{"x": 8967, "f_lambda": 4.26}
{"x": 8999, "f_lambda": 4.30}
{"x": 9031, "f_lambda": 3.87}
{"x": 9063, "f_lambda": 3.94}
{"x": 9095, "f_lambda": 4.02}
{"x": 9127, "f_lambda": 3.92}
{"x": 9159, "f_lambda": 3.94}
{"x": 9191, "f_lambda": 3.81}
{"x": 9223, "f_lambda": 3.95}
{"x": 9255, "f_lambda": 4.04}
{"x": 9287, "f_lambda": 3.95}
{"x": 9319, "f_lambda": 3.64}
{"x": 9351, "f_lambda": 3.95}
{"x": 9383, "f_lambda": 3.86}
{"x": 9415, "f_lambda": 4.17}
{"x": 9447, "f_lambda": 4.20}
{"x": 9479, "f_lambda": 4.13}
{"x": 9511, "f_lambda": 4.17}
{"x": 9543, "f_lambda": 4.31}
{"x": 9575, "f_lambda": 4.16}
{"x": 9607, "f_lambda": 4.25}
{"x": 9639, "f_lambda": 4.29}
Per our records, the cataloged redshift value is 0.28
